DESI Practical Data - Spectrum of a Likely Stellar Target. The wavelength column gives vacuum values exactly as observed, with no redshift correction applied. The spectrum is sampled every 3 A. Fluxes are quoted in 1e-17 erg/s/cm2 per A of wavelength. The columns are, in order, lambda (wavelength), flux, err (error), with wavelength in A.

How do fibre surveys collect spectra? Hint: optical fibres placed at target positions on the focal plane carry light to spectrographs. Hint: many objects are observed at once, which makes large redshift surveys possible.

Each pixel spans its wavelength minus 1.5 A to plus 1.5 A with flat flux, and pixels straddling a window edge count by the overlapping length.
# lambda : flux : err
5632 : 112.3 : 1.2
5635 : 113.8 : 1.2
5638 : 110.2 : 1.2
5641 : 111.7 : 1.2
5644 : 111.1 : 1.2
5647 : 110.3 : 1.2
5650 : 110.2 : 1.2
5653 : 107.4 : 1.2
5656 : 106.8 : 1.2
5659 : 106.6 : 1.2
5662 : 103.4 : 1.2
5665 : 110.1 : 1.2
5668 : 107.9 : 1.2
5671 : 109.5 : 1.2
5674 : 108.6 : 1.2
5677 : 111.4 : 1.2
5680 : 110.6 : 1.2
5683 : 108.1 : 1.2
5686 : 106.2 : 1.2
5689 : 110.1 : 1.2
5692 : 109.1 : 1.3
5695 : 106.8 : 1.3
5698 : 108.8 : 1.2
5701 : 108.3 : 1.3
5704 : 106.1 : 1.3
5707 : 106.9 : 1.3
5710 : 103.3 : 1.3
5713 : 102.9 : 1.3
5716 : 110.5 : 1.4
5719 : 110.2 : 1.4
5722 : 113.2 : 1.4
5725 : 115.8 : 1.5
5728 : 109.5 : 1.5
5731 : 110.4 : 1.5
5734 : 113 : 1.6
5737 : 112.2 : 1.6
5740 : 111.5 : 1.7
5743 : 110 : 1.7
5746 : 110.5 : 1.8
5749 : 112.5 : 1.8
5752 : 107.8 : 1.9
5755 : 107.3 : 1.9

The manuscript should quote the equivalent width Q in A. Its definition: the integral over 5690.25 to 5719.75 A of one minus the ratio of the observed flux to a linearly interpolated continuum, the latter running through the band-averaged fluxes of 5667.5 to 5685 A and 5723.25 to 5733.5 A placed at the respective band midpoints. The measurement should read 1.0 A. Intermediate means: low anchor 109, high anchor 112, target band 107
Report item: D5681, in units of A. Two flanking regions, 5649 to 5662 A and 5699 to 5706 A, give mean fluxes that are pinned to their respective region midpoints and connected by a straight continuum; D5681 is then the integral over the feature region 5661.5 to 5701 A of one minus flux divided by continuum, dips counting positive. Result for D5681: -0.5 A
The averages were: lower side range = 107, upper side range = 107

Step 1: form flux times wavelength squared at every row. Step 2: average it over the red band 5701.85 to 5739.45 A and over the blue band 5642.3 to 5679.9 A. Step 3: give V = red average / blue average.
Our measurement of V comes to 1.0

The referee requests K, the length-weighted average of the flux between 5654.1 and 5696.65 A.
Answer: 108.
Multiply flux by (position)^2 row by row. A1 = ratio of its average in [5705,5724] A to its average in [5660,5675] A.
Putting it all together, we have 1.02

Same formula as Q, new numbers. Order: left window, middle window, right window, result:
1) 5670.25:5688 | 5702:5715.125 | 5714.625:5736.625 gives 0.7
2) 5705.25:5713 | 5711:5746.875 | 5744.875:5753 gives -1.1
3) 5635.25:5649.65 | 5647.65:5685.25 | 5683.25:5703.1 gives 0.4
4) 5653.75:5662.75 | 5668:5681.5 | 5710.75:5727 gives -0.3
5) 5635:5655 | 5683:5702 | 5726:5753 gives 0.4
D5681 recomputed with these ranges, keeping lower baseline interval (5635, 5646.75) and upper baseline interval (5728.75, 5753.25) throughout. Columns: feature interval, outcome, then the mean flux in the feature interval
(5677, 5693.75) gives 0.3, 109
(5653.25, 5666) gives 0.5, 107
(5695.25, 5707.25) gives 0.4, 108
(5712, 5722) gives 0.2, 109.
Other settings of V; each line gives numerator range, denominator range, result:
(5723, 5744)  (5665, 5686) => 1.05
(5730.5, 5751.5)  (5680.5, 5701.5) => 1.05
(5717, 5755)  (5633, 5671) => 1.05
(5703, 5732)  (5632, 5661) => 1.02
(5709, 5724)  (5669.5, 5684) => 1.00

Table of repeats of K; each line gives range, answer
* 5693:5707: 107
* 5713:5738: 111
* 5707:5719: 106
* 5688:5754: 109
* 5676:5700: 109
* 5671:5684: 110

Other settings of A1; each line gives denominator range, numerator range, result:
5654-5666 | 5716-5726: 1.08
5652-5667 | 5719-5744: 1.07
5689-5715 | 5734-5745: 1.06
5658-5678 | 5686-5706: 1.01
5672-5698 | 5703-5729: 1.01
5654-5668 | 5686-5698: 1.03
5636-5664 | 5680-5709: 1.01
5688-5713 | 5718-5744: 1.06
